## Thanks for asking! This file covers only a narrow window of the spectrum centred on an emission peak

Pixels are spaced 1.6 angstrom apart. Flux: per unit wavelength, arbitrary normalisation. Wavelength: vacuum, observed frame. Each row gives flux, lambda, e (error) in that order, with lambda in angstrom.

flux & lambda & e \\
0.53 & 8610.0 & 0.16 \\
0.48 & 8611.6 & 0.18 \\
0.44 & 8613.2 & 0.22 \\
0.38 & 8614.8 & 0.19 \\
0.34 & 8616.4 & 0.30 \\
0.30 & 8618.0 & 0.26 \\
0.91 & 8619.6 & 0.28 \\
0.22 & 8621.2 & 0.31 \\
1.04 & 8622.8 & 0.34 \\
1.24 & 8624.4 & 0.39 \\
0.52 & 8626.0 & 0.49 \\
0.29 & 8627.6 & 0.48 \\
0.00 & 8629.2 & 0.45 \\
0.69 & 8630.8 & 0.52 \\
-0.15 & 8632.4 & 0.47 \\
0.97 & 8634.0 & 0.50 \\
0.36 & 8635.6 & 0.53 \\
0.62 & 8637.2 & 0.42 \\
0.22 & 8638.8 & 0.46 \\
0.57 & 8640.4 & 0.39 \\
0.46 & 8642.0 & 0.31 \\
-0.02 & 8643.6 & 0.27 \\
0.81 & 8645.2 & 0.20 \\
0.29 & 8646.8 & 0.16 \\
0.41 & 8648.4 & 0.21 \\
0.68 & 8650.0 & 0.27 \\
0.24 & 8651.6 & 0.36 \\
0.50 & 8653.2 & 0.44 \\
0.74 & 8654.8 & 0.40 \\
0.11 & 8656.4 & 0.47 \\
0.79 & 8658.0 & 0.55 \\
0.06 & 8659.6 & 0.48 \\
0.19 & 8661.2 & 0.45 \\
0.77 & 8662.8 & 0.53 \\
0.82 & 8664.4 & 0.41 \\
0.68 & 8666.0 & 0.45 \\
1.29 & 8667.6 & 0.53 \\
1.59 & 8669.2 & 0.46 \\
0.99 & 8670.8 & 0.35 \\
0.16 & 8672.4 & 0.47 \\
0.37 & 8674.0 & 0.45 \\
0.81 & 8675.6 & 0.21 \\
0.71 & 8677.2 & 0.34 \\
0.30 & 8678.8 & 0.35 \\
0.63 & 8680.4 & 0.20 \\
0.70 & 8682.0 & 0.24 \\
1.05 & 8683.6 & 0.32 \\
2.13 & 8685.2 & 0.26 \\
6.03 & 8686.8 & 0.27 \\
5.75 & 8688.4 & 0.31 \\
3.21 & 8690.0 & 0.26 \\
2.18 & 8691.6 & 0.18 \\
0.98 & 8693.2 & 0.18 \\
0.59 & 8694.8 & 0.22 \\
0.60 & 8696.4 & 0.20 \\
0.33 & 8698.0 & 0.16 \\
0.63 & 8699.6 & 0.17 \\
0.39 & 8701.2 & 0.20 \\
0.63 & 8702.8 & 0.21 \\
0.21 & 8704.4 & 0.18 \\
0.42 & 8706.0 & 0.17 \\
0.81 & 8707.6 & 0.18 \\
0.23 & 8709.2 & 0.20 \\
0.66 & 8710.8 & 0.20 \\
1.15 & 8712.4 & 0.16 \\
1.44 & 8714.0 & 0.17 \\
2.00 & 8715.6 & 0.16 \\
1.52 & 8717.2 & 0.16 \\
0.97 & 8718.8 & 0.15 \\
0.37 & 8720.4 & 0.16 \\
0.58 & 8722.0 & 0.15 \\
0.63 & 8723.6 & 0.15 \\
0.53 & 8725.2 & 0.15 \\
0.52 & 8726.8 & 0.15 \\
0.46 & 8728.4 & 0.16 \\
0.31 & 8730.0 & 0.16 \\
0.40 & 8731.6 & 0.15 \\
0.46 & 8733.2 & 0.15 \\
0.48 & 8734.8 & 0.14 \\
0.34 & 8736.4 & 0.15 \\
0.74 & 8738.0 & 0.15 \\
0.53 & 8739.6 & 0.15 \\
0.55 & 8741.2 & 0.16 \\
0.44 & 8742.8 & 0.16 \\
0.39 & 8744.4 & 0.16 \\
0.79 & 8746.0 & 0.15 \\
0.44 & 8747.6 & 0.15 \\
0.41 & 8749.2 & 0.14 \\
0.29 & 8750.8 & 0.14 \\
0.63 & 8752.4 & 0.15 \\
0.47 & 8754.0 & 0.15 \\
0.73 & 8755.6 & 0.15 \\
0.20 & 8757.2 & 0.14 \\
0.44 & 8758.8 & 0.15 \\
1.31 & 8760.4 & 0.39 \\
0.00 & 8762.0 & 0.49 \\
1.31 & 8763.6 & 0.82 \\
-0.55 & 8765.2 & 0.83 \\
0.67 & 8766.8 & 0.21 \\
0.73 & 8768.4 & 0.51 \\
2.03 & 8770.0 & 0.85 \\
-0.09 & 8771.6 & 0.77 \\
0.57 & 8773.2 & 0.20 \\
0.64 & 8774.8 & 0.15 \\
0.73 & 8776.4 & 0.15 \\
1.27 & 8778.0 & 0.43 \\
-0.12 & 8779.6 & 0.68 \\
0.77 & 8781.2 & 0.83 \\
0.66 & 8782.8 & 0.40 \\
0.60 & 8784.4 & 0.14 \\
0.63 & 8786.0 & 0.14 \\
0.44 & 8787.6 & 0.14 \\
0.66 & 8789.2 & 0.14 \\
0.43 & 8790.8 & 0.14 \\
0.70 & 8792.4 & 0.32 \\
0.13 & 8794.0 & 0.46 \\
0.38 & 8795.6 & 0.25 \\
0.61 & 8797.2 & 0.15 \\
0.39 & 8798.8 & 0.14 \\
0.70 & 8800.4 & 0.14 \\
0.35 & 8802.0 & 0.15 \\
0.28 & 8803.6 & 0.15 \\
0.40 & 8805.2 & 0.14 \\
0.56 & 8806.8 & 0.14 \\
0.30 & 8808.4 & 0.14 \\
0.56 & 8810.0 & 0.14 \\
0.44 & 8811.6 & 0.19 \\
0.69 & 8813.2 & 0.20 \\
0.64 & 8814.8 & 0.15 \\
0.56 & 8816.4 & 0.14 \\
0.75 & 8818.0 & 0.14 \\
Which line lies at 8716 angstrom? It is [N II]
